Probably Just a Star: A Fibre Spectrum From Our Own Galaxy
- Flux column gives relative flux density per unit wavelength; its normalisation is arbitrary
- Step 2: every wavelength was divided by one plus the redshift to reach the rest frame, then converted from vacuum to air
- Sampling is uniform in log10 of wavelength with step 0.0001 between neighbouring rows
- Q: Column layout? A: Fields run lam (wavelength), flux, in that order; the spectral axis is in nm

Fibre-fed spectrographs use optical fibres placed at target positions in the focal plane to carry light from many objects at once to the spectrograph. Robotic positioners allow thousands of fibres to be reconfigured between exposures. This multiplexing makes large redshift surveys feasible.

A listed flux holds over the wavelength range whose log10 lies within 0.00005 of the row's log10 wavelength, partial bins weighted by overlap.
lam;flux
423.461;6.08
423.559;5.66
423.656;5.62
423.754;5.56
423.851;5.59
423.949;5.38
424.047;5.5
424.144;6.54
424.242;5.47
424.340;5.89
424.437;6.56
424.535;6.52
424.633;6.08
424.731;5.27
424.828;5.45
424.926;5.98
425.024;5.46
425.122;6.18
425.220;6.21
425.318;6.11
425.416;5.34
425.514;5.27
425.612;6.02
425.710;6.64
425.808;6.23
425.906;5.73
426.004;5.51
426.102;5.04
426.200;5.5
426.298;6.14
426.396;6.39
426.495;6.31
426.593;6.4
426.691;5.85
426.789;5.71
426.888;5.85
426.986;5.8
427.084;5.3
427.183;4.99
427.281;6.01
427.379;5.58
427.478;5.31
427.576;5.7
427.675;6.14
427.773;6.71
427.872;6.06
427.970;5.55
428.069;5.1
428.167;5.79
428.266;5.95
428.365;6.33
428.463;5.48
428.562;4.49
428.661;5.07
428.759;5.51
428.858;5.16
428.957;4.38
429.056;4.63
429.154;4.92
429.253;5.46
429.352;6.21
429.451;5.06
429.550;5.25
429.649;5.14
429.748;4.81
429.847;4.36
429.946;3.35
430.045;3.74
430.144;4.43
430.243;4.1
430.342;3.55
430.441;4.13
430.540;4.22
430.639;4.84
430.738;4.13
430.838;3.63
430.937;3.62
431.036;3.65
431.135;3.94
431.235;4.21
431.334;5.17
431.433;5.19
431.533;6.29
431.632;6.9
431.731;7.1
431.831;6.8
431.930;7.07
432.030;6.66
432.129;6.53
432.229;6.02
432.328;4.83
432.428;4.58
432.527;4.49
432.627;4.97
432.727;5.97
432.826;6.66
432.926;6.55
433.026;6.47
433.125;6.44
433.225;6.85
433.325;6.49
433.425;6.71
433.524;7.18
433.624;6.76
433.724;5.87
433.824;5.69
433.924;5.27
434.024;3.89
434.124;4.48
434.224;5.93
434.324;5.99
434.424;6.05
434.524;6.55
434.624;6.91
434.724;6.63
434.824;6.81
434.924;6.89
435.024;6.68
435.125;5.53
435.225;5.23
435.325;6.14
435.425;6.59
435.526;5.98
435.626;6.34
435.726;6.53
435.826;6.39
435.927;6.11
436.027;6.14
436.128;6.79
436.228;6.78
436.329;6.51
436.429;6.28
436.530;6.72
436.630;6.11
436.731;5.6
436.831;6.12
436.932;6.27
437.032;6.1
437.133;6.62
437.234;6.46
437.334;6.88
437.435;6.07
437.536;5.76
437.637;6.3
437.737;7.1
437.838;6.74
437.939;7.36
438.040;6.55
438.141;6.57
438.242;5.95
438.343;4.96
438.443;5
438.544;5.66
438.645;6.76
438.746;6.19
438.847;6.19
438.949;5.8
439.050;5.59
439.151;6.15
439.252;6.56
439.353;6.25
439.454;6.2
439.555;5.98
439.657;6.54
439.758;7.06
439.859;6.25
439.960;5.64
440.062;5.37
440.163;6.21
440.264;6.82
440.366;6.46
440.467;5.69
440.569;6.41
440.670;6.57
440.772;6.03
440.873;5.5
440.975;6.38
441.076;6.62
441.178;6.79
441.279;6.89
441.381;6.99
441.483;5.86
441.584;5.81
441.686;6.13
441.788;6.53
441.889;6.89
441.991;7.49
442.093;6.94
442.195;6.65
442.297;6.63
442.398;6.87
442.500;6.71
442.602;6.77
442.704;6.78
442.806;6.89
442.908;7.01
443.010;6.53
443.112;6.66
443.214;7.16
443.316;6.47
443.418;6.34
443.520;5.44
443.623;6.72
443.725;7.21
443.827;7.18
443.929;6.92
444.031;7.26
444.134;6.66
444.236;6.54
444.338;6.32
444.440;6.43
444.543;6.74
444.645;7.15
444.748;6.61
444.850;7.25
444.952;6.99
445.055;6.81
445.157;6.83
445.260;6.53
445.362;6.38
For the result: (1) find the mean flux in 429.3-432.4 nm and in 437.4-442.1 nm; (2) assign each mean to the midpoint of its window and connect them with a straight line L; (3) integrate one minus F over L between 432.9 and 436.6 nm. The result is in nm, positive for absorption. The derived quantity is -0.46 nm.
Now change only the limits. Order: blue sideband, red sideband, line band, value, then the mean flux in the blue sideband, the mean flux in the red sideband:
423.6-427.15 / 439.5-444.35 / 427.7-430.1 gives 0.32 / 5.84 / 6.53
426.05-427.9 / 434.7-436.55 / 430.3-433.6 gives 0.33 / 5.83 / 6.36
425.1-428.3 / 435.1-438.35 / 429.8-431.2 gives 0.47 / 5.83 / 6.31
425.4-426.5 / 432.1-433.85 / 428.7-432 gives 0.60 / 5.84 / 6.06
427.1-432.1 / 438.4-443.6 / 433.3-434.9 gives -0.12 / 5.16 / 6.38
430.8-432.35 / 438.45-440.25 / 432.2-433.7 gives -0.12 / 5.5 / 6.13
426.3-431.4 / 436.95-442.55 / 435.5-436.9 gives -0.09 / 5.1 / 6.34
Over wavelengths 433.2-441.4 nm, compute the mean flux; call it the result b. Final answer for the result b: 6.24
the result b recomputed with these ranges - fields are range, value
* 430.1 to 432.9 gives 5.15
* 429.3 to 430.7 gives 4.51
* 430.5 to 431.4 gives 4.18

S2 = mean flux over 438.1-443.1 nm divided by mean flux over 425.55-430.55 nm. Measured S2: 1.18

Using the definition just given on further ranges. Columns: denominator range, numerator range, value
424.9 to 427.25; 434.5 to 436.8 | 1.09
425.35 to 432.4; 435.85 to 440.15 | 1.17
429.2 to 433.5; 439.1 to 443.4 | 1.23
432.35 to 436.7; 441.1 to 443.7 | 1.08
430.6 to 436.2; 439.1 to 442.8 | 1.10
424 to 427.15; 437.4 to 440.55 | 1.05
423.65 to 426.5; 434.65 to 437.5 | 1.08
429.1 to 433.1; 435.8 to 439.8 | 1.22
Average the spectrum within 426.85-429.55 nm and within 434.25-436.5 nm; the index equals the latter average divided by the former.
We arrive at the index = 1.16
